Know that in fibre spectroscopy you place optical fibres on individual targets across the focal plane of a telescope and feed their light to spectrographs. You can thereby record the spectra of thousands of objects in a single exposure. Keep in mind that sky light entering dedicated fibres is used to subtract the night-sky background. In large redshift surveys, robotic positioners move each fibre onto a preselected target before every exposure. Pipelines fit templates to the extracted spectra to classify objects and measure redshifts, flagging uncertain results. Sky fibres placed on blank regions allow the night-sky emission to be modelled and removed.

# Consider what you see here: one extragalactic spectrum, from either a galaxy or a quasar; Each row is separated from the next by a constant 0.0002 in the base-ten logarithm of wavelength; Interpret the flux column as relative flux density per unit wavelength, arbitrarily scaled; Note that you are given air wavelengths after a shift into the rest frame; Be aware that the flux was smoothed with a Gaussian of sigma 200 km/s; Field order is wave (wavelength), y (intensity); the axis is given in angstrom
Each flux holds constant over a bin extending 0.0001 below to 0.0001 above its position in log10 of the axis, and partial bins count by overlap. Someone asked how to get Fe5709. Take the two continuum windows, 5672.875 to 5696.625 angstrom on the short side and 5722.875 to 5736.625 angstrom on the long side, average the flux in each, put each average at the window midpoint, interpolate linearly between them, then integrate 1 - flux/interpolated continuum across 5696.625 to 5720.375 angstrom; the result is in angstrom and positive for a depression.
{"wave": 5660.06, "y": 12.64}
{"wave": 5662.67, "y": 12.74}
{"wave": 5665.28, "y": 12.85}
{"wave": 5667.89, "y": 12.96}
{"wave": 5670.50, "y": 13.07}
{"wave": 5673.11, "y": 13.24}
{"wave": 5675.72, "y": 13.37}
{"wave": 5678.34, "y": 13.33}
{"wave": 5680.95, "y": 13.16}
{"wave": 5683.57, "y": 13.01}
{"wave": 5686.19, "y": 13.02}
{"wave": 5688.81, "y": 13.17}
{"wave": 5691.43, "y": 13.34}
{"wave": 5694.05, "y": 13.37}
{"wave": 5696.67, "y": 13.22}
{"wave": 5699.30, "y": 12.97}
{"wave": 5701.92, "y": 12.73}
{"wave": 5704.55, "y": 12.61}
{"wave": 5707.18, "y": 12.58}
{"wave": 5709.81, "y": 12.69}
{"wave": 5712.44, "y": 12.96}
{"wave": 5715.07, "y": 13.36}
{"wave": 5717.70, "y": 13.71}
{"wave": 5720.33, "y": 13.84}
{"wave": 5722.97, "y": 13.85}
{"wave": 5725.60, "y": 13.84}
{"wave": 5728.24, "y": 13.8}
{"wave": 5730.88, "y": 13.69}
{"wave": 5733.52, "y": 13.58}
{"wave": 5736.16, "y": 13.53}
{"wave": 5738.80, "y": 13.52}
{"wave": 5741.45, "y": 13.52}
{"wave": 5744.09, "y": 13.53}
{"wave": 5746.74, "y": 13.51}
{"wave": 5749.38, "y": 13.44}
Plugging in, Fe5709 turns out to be 0.8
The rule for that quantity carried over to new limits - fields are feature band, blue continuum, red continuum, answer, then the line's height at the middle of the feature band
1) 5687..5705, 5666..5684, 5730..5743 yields 0.3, 13.3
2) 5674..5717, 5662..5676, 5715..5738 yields 0.9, 13.3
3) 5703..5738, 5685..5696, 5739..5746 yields 0.0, 13.4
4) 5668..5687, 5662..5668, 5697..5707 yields -0.5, 12.8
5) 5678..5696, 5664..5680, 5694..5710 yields -0.3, 13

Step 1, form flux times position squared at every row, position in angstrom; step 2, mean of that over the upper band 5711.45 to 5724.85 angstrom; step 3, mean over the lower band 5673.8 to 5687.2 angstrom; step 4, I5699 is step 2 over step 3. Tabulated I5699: 1.0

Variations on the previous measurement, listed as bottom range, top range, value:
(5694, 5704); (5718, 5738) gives 1.07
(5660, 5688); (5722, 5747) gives 1.07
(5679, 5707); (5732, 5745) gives 1.05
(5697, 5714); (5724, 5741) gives 1.08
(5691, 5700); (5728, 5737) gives 1.04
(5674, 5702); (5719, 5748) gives 1.05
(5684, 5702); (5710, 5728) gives 1.04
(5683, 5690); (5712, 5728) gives 1.06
